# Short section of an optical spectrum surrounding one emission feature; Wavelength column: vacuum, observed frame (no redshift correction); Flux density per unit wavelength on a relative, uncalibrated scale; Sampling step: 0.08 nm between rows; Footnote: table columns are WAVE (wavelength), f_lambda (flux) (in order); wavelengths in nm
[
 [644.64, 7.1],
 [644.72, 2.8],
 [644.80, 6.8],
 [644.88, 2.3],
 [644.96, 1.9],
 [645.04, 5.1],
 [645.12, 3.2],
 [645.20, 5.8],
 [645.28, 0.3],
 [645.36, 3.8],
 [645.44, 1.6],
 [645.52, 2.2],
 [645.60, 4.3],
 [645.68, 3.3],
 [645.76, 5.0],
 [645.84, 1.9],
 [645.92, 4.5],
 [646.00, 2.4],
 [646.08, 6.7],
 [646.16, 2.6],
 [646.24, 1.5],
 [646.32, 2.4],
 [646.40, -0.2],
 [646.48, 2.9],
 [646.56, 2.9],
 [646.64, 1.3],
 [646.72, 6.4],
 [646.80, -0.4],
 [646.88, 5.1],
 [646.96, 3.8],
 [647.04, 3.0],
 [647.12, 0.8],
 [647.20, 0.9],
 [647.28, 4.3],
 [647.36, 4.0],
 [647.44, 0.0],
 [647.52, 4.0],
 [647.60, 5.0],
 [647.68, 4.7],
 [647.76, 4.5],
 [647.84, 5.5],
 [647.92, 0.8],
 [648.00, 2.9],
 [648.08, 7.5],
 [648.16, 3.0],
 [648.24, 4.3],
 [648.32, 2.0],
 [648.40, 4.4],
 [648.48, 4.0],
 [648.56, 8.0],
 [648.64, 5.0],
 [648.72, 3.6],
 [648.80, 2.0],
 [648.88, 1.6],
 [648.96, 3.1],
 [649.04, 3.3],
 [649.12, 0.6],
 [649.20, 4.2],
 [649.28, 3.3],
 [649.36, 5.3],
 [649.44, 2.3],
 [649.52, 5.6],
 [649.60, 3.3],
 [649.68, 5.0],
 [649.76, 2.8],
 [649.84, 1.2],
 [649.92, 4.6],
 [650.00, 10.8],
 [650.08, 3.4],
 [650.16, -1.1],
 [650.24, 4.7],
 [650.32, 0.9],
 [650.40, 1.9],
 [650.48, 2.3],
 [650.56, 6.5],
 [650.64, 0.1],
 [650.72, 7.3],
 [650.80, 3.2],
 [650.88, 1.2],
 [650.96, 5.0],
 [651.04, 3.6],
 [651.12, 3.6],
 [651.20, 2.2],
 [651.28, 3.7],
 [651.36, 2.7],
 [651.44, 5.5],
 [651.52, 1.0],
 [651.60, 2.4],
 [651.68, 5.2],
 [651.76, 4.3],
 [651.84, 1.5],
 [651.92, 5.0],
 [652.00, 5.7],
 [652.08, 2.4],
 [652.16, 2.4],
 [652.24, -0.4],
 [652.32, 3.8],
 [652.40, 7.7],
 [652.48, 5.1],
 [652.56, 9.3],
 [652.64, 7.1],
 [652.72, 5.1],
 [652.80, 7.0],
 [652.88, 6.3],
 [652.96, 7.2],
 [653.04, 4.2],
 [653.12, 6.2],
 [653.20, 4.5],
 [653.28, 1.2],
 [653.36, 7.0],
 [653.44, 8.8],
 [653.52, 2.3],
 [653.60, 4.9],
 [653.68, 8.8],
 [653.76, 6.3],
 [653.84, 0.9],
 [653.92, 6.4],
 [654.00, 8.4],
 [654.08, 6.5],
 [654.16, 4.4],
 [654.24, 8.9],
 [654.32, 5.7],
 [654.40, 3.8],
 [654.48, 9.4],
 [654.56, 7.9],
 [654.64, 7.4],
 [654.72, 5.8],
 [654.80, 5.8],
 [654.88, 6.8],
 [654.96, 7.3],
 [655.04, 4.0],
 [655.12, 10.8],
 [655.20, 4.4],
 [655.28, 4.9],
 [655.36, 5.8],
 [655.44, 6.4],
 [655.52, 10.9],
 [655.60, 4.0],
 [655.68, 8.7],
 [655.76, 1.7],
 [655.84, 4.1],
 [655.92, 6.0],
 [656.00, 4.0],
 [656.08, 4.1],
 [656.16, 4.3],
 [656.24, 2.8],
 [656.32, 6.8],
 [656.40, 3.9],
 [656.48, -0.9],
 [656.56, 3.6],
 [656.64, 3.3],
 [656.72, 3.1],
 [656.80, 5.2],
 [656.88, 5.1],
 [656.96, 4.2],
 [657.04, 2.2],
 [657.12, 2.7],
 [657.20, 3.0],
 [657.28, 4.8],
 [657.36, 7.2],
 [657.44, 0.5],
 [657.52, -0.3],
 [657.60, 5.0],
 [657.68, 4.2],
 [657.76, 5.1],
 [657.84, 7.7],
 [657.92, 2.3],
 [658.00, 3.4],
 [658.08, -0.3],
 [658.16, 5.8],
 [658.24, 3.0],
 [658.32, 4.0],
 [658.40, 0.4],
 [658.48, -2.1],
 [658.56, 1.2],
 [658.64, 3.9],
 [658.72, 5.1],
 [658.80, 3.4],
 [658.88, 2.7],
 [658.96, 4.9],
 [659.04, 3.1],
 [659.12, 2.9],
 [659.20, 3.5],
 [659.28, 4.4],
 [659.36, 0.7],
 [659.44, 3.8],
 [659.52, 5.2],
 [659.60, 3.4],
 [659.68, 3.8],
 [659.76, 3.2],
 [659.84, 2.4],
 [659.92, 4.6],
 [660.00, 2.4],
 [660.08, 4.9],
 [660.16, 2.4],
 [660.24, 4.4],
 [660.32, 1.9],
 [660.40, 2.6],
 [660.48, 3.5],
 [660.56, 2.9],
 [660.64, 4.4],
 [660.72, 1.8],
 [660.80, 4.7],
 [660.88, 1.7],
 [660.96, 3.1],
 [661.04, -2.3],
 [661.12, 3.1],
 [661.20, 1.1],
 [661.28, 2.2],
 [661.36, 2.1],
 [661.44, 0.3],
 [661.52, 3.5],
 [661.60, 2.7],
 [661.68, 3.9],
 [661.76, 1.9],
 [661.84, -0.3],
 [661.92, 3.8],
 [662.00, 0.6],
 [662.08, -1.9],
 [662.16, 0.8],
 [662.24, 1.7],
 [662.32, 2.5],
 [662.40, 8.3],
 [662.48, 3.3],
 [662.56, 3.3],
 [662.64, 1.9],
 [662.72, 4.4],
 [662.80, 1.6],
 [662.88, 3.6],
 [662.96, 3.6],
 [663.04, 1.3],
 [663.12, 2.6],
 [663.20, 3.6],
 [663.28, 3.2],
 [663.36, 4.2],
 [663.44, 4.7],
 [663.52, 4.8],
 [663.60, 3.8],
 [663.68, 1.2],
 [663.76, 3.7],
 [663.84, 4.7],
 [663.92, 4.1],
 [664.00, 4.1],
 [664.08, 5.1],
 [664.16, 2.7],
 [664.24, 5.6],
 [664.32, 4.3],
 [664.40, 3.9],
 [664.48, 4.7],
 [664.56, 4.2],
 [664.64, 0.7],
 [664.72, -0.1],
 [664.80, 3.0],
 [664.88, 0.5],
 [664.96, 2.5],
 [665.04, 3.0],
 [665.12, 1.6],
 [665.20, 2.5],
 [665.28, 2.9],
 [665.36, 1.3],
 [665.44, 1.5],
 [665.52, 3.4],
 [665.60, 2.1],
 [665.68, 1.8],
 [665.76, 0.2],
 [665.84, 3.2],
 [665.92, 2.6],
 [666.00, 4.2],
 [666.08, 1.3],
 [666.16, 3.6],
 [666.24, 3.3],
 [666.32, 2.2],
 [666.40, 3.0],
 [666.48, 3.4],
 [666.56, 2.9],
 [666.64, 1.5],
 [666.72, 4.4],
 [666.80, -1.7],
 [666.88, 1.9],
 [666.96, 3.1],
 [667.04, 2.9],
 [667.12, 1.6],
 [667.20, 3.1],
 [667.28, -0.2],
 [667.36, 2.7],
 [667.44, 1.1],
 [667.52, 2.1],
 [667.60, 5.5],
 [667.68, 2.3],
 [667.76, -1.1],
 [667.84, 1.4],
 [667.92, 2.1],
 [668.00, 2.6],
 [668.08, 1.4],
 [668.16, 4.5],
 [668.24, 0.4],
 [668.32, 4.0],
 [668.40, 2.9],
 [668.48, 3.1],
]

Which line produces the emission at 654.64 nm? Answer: C IV 1549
